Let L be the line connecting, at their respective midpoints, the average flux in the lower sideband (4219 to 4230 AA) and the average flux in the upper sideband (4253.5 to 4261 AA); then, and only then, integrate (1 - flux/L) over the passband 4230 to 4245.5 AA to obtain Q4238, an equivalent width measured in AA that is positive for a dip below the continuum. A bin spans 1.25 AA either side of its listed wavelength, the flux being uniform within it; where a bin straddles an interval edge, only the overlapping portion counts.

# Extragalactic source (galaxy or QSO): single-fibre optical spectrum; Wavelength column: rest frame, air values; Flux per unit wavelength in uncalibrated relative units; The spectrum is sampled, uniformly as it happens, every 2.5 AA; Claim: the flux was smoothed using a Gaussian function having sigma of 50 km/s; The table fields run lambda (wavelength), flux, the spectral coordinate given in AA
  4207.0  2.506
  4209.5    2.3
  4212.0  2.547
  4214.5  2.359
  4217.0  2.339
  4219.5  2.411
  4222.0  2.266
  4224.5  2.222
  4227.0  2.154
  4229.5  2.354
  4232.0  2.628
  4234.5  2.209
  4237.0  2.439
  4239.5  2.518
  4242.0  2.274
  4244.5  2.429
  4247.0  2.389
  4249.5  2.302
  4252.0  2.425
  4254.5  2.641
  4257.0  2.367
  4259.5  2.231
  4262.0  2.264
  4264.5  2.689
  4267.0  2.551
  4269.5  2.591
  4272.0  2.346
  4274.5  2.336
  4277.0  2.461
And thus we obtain -0.6 AA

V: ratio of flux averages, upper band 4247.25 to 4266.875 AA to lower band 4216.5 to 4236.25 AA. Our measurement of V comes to 1.0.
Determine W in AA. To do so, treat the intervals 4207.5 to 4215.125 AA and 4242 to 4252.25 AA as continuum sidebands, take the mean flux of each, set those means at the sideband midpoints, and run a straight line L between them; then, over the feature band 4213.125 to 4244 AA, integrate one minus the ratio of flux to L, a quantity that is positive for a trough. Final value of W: 0.5 AA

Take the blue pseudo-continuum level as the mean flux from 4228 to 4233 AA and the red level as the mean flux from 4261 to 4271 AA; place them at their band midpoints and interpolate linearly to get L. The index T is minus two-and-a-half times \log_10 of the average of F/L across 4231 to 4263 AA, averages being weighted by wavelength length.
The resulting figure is 0.05 mag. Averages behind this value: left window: 2.47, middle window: 2.39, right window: 2.53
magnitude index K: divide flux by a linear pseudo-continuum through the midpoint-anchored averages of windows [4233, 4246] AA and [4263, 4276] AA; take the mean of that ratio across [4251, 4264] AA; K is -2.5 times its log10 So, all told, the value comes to 0.02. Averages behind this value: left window 2.38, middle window 2.4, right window 2.5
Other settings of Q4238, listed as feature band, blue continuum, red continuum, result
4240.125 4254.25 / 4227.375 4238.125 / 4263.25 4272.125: 0.4 AA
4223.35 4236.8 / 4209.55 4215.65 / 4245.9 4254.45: 0.5 AA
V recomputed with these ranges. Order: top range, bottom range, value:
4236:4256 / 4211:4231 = 1.04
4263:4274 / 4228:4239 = 1.05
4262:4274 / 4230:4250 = 1.04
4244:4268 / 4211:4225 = 1.03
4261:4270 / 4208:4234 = 1.07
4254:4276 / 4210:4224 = 1.03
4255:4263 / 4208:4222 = 0.97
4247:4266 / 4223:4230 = 1.08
